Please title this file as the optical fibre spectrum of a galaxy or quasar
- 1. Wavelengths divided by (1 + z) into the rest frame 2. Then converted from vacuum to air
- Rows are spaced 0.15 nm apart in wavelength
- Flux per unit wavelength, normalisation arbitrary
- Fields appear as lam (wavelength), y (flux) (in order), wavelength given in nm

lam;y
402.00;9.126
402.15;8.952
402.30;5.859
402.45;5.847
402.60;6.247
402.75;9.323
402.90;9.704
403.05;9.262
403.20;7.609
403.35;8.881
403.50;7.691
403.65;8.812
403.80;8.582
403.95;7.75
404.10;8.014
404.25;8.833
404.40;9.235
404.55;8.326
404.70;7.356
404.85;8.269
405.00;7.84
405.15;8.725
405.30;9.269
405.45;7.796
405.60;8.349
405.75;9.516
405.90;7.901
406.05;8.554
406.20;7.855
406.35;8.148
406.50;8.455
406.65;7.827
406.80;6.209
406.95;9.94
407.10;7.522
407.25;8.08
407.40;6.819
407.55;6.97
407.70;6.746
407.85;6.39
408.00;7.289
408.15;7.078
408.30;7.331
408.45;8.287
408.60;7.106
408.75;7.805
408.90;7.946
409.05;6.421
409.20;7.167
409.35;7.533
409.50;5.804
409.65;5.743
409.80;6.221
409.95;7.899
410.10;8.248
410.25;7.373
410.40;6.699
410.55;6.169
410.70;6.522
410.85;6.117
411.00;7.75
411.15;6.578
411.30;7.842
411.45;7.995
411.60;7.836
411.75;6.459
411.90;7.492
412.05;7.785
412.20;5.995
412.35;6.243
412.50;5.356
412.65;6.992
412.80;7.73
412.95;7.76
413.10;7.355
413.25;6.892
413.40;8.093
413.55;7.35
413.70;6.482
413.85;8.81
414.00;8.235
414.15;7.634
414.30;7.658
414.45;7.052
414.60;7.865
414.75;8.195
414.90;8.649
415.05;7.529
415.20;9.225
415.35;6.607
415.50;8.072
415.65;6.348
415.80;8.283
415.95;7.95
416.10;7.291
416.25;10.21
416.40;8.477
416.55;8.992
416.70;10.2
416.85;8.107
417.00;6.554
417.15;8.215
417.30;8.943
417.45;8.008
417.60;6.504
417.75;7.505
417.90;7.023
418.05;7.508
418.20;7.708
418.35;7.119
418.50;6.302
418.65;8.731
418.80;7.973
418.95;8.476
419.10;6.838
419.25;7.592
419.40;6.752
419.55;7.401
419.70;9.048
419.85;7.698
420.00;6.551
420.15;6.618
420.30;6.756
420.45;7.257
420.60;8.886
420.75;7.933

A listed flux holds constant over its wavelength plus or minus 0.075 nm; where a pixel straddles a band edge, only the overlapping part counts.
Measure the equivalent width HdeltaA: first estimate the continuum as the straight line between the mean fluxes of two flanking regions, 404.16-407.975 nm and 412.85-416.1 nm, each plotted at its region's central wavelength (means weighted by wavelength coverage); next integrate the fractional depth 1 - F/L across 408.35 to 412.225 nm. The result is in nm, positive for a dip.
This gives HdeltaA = 0.37 nm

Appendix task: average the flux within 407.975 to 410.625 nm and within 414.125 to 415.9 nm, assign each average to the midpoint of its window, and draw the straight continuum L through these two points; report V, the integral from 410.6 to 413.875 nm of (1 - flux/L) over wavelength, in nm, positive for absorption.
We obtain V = 0.14 nm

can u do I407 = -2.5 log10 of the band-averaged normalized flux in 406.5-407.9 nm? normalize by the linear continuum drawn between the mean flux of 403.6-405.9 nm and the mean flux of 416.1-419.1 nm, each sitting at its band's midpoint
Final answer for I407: 0.120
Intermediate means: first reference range 8.42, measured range 7.46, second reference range 7.98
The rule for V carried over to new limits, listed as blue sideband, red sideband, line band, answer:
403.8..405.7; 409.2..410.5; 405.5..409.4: -0.032 nm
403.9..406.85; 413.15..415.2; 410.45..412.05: 0.166 nm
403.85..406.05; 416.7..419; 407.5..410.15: 0.350 nm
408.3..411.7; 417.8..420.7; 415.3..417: -0.186 nm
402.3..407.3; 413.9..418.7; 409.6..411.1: 0.217 nm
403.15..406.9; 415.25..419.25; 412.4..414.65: 0.161 nm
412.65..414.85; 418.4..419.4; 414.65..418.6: -0.160 nm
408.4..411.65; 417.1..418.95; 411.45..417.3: -0.225 nm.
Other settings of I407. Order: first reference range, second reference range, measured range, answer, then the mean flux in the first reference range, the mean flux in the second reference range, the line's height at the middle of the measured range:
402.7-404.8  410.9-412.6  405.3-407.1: -0.025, 8.51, 7.02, 8.06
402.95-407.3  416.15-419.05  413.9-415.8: 0.039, 8.31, 8.01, 8.08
